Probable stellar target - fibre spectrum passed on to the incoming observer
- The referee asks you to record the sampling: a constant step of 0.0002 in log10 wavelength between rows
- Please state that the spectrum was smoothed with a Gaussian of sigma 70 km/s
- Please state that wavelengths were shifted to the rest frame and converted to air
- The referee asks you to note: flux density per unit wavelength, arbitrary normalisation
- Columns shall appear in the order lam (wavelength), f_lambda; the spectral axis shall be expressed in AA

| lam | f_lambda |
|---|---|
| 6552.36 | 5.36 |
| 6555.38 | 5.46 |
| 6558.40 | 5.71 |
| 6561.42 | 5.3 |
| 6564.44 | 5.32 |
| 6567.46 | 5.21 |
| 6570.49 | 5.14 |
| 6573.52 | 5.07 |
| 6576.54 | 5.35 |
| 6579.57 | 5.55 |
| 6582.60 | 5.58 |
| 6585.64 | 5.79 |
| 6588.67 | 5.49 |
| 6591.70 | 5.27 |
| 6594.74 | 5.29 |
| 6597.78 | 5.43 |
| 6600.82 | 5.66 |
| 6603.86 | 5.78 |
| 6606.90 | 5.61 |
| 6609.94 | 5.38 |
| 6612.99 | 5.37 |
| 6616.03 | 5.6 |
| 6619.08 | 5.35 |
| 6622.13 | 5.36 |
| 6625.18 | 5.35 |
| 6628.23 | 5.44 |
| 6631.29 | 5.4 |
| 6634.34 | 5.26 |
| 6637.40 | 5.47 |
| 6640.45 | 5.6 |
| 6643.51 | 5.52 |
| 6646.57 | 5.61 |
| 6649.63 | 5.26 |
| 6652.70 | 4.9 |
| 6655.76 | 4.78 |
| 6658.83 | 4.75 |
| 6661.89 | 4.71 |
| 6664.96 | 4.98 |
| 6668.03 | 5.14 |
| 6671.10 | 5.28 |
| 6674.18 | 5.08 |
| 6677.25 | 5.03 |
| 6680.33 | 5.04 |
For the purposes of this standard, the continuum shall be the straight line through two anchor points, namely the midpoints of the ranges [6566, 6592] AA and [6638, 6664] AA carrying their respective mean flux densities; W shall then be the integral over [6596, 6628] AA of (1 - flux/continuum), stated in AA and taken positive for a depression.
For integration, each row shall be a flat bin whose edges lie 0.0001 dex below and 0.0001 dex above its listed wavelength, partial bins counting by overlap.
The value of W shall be -1.2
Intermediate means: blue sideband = 5.39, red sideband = 5.15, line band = 5.49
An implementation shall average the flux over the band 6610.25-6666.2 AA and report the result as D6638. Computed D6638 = 5.27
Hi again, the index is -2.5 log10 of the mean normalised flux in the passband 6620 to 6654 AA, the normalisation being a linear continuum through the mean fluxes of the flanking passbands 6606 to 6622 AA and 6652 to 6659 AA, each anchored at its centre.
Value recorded -0.06 mag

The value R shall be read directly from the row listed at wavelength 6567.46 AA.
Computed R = 5.21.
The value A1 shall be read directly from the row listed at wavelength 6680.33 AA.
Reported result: 5.04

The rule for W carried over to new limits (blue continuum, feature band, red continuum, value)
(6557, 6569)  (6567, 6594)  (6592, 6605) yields 0.3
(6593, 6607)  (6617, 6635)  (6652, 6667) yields -0.5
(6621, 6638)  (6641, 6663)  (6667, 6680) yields 0.6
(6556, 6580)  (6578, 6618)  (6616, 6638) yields -1.2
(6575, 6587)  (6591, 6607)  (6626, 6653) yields 0.0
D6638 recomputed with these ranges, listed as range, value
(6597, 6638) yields 5.46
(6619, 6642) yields 5.41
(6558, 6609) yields 5.44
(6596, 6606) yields 5.61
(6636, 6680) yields 5.15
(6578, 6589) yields 5.61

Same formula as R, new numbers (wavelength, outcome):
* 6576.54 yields 5.35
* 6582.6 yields 5.58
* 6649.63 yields 5.26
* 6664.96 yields 4.98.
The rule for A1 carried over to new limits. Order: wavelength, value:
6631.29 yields 5.4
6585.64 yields 5.79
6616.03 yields 5.6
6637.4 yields 5.47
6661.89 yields 4.71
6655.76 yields 4.78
